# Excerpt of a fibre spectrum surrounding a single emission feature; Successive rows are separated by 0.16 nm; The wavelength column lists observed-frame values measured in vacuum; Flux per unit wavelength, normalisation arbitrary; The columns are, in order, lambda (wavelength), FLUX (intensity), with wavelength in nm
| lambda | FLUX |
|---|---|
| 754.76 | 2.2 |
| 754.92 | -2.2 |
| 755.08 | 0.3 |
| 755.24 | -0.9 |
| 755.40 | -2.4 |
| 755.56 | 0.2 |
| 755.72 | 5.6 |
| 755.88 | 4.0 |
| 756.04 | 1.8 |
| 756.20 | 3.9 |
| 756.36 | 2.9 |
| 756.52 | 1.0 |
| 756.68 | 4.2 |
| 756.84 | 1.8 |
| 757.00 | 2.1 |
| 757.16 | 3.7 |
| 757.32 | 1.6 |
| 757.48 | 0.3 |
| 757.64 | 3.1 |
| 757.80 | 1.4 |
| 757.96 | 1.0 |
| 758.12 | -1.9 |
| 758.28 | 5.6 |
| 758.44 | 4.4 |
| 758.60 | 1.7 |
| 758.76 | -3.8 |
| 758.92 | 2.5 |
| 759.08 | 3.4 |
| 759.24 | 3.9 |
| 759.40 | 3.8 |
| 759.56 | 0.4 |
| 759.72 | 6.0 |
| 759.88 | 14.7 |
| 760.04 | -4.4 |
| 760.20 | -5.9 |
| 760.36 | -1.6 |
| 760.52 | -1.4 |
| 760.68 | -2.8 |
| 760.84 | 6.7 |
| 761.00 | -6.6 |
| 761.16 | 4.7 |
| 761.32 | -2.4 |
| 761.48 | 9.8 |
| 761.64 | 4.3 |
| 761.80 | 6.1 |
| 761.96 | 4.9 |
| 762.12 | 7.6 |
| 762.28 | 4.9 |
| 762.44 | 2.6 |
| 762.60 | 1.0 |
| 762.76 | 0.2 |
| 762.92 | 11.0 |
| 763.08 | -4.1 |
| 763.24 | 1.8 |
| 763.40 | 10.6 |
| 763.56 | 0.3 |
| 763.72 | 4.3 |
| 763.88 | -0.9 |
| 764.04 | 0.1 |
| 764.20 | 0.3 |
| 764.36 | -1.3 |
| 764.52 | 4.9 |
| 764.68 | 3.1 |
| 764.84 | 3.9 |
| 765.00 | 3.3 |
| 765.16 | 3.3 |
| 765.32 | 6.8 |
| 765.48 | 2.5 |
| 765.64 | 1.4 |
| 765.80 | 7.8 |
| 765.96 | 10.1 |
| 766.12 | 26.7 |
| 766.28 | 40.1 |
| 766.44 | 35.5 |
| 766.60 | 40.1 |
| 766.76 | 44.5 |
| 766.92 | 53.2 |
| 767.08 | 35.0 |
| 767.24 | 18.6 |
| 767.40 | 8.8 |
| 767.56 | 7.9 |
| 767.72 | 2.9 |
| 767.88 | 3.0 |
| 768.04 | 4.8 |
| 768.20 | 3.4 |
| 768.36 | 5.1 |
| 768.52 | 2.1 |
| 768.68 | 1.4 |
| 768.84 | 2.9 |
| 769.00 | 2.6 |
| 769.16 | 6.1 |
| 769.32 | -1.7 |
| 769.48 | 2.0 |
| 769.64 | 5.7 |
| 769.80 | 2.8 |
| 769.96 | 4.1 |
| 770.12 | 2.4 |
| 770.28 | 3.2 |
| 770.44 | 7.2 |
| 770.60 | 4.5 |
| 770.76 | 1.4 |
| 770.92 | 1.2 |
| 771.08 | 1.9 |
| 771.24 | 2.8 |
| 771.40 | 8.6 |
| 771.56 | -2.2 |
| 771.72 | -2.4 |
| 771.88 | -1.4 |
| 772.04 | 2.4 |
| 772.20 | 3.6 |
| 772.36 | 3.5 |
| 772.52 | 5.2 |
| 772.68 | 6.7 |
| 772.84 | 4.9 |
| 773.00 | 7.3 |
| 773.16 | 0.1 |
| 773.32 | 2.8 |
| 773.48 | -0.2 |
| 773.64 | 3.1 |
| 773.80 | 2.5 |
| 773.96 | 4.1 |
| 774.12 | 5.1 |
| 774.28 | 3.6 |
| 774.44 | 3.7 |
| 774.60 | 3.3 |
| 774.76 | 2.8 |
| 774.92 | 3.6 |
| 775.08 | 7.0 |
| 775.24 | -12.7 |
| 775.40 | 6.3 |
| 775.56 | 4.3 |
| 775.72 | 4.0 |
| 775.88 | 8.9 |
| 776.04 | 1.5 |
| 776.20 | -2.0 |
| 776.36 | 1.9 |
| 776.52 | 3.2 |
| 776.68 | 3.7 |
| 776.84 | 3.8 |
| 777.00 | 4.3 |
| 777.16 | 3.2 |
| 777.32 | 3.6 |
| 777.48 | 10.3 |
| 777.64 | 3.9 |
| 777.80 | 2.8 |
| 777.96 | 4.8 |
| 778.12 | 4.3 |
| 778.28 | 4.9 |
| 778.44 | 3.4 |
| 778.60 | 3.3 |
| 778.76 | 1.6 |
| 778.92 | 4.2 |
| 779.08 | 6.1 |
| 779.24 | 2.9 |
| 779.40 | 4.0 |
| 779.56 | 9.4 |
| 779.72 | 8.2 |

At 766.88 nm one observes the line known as [O II]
